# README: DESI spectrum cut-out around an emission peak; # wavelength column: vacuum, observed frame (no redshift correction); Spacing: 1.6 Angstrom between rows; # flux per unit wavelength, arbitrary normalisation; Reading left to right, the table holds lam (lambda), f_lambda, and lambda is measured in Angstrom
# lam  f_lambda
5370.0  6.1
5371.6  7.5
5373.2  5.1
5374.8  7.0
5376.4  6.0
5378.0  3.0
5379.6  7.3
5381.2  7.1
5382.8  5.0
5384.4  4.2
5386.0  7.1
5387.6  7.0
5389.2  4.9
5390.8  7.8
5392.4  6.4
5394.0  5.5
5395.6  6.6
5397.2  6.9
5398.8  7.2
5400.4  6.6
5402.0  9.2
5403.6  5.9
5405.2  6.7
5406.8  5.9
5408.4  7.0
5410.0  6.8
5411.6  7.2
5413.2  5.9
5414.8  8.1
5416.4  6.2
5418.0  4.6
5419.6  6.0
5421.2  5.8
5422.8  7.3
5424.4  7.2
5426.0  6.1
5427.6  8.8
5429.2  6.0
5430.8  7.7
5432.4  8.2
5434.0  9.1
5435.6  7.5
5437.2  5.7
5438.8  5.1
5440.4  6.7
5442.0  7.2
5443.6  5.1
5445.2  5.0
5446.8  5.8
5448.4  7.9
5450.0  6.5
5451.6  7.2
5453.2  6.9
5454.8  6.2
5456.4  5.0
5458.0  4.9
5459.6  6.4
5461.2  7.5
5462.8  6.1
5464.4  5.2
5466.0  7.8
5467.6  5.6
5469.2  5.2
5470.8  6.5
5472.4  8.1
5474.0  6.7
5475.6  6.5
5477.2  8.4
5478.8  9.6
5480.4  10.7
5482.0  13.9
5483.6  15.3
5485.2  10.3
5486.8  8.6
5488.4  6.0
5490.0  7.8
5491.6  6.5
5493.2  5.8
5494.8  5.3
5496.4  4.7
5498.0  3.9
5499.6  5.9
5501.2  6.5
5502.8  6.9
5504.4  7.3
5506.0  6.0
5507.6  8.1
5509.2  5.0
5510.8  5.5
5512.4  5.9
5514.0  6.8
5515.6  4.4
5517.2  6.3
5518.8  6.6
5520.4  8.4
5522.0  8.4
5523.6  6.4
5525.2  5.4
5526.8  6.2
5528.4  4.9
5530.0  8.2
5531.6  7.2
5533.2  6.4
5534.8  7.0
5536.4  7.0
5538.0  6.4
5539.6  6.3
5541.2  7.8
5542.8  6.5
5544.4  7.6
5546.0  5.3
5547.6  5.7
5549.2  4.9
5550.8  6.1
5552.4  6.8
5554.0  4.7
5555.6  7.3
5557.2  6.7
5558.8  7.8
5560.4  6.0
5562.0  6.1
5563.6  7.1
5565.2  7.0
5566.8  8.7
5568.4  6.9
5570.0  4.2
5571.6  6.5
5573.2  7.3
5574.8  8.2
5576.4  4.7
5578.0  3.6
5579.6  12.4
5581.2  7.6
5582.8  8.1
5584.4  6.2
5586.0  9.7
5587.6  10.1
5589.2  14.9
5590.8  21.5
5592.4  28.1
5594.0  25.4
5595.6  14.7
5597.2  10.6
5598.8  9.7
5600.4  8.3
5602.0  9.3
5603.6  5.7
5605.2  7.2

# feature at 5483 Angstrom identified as Hbeta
